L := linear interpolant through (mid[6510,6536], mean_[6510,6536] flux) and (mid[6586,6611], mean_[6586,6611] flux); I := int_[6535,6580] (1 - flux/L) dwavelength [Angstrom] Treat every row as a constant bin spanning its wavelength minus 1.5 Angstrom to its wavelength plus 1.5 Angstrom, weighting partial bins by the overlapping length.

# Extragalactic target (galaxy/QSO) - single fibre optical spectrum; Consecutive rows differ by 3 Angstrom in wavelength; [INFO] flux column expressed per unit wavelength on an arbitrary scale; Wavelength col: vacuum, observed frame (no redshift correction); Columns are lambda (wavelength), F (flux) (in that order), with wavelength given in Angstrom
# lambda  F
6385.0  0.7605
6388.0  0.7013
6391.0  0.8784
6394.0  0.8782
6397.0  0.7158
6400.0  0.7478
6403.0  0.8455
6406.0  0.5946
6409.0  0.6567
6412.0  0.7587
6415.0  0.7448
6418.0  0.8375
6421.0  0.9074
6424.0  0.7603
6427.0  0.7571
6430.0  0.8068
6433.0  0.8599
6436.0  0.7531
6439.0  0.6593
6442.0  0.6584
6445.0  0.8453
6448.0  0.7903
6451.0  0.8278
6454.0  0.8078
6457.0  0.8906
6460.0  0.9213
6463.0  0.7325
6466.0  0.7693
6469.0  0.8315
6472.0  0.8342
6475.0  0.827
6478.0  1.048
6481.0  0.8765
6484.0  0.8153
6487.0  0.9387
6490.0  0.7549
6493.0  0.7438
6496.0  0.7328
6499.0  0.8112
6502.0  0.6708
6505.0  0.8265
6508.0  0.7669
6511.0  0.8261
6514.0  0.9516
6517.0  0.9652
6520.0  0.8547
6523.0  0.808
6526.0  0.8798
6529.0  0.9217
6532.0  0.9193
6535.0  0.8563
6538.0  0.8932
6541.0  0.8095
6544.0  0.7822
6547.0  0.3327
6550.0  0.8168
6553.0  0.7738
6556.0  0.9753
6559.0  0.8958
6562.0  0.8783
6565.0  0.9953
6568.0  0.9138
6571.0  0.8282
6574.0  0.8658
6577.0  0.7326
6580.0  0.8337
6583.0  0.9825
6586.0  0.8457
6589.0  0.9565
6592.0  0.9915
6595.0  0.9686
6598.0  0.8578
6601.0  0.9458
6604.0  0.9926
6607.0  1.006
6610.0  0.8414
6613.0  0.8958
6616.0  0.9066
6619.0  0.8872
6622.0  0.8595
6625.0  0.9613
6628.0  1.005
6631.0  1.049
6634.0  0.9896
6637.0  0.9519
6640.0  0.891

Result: 4.5 Angstrom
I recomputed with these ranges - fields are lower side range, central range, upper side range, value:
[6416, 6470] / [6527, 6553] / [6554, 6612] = 2.47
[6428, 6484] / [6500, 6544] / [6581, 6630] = 0.91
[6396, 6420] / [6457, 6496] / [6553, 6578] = -1.77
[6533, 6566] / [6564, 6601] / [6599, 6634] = -0.82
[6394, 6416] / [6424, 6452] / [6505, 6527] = 0.00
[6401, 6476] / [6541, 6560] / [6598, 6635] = 2.61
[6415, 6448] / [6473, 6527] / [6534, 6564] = -2.94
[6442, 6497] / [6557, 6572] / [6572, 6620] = -0.34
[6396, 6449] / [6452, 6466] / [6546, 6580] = -0.94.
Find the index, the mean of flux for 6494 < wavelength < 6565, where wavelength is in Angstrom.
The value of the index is 0.827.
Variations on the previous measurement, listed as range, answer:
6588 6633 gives 0.942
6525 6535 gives 0.901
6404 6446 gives 0.757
